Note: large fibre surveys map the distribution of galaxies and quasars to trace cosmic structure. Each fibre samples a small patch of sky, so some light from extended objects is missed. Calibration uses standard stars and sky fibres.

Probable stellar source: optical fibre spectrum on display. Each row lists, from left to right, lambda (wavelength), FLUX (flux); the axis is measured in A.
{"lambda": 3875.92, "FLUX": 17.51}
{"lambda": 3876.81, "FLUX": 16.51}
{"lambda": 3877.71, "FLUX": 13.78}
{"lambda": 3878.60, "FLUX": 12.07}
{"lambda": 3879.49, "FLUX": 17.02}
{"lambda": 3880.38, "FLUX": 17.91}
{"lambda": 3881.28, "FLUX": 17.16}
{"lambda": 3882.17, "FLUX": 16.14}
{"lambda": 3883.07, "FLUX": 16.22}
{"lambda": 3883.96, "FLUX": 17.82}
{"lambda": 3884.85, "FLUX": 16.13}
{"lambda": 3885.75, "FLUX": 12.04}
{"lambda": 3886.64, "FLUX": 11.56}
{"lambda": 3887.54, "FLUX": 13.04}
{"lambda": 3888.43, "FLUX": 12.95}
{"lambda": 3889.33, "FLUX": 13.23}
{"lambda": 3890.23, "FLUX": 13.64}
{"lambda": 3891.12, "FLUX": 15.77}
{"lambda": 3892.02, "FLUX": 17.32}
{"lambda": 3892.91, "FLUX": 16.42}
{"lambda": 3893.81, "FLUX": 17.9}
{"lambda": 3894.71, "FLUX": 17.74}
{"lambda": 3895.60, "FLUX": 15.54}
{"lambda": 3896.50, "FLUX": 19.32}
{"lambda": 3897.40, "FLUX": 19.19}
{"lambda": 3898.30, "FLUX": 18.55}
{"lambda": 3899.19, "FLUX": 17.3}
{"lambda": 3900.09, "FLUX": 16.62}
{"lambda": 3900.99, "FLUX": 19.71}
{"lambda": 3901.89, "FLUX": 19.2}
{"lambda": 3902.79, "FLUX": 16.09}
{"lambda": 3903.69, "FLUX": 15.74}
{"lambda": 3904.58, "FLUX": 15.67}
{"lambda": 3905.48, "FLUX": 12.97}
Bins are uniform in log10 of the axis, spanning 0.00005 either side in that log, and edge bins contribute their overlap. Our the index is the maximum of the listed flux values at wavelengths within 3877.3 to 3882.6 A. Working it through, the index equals 17.91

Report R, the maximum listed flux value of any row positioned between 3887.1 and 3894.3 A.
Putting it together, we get 17.9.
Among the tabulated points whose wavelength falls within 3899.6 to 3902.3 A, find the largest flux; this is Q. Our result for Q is 19.71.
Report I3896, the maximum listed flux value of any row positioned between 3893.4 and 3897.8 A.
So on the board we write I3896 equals 19.32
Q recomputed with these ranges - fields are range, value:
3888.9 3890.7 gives 13.64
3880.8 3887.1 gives 17.82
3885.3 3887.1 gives 12.04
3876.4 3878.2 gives 16.51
